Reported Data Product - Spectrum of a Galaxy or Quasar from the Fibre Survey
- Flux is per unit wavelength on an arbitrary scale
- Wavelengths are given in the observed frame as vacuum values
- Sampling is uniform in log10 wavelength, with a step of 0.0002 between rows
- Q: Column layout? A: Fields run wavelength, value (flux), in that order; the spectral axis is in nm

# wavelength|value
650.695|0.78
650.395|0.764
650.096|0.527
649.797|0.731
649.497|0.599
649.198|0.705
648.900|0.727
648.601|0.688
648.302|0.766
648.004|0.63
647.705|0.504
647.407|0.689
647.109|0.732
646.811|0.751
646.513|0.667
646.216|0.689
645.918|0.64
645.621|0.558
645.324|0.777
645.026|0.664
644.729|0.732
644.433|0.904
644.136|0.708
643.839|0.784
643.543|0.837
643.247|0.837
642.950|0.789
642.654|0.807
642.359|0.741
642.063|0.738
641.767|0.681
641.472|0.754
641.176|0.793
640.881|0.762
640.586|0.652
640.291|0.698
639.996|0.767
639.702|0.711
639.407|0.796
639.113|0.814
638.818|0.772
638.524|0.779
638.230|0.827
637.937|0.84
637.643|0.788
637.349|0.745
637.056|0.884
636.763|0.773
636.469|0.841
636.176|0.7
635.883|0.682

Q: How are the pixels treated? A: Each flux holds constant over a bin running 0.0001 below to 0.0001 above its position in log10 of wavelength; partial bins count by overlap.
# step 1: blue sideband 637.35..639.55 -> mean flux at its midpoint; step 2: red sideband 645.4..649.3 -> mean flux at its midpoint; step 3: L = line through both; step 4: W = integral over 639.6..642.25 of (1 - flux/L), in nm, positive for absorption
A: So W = 0.12 nm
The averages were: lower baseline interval 0.798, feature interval 0.729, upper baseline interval 0.675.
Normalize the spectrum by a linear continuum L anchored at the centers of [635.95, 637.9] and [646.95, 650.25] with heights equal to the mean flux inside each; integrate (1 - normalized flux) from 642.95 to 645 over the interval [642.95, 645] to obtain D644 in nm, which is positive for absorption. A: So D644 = -0.23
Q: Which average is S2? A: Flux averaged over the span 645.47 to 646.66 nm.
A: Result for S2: 0.639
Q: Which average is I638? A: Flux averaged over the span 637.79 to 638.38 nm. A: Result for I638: 0.834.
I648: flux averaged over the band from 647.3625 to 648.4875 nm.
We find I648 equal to 0.644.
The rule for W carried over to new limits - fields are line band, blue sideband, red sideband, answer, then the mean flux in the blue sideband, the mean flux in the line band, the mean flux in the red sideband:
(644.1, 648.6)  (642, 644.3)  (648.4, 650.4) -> 0.21 nm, 0.782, 0.693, 0.673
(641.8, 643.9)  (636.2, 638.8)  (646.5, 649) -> -0.13 nm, 0.803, 0.785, 0.684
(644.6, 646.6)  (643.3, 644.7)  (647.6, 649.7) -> 0.21 nm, 0.804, 0.675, 0.665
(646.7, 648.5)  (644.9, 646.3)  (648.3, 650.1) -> -0.01 nm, 0.664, 0.677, 0.682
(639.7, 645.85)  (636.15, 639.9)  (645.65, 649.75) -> -0.11 nm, 0.793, 0.747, 0.674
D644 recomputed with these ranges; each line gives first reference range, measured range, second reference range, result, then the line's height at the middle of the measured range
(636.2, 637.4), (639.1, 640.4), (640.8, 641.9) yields 0.03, 0.768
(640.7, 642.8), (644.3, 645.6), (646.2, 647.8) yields -0.07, 0.706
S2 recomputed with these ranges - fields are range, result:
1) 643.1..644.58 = 0.814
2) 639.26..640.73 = 0.725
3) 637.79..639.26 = 0.807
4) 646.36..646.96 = 0.709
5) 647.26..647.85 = 0.597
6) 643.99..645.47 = 0.757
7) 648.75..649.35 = 0.716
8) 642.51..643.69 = 0.817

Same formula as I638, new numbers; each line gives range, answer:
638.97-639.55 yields 0.806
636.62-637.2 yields 0.829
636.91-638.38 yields 0.817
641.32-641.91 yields 0.718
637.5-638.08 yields 0.814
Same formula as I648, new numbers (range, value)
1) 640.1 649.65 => 0.719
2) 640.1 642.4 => 0.727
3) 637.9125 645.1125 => 0.767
